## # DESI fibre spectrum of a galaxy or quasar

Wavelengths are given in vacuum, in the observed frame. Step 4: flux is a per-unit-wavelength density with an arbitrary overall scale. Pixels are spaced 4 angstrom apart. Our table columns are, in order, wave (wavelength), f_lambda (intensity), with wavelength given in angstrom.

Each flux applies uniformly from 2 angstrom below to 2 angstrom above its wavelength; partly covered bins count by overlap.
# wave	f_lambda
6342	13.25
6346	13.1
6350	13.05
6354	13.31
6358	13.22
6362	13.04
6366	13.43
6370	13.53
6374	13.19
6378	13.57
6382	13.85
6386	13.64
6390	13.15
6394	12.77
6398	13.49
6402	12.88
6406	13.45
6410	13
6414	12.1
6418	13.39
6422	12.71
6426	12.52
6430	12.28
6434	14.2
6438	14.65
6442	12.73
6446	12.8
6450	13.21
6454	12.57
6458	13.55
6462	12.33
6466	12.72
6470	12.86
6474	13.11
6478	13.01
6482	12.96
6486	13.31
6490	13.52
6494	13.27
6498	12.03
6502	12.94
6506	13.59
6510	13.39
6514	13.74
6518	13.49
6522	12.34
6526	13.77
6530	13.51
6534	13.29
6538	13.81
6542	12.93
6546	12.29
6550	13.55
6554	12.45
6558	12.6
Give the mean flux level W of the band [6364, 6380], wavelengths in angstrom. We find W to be 13.4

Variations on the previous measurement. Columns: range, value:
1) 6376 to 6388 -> 13.7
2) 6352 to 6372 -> 13.3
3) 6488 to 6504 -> 12.9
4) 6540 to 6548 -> 12.6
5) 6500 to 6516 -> 13.4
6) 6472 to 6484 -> 13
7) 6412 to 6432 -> 12.6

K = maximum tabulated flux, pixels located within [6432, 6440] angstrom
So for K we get 14.65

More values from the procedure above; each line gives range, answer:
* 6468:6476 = 13.11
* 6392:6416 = 13.49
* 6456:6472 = 13.55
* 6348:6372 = 13.53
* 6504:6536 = 13.77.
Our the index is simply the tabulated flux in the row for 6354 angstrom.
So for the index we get 13.31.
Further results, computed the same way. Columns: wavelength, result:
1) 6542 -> 12.93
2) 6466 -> 12.72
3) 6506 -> 13.59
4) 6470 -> 12.86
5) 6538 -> 13.81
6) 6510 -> 13.39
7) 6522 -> 12.34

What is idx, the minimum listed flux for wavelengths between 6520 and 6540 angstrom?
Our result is 12.34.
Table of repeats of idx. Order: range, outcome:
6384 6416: 12.1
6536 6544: 12.93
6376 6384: 13.57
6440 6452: 12.73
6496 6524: 12.03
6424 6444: 12.28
